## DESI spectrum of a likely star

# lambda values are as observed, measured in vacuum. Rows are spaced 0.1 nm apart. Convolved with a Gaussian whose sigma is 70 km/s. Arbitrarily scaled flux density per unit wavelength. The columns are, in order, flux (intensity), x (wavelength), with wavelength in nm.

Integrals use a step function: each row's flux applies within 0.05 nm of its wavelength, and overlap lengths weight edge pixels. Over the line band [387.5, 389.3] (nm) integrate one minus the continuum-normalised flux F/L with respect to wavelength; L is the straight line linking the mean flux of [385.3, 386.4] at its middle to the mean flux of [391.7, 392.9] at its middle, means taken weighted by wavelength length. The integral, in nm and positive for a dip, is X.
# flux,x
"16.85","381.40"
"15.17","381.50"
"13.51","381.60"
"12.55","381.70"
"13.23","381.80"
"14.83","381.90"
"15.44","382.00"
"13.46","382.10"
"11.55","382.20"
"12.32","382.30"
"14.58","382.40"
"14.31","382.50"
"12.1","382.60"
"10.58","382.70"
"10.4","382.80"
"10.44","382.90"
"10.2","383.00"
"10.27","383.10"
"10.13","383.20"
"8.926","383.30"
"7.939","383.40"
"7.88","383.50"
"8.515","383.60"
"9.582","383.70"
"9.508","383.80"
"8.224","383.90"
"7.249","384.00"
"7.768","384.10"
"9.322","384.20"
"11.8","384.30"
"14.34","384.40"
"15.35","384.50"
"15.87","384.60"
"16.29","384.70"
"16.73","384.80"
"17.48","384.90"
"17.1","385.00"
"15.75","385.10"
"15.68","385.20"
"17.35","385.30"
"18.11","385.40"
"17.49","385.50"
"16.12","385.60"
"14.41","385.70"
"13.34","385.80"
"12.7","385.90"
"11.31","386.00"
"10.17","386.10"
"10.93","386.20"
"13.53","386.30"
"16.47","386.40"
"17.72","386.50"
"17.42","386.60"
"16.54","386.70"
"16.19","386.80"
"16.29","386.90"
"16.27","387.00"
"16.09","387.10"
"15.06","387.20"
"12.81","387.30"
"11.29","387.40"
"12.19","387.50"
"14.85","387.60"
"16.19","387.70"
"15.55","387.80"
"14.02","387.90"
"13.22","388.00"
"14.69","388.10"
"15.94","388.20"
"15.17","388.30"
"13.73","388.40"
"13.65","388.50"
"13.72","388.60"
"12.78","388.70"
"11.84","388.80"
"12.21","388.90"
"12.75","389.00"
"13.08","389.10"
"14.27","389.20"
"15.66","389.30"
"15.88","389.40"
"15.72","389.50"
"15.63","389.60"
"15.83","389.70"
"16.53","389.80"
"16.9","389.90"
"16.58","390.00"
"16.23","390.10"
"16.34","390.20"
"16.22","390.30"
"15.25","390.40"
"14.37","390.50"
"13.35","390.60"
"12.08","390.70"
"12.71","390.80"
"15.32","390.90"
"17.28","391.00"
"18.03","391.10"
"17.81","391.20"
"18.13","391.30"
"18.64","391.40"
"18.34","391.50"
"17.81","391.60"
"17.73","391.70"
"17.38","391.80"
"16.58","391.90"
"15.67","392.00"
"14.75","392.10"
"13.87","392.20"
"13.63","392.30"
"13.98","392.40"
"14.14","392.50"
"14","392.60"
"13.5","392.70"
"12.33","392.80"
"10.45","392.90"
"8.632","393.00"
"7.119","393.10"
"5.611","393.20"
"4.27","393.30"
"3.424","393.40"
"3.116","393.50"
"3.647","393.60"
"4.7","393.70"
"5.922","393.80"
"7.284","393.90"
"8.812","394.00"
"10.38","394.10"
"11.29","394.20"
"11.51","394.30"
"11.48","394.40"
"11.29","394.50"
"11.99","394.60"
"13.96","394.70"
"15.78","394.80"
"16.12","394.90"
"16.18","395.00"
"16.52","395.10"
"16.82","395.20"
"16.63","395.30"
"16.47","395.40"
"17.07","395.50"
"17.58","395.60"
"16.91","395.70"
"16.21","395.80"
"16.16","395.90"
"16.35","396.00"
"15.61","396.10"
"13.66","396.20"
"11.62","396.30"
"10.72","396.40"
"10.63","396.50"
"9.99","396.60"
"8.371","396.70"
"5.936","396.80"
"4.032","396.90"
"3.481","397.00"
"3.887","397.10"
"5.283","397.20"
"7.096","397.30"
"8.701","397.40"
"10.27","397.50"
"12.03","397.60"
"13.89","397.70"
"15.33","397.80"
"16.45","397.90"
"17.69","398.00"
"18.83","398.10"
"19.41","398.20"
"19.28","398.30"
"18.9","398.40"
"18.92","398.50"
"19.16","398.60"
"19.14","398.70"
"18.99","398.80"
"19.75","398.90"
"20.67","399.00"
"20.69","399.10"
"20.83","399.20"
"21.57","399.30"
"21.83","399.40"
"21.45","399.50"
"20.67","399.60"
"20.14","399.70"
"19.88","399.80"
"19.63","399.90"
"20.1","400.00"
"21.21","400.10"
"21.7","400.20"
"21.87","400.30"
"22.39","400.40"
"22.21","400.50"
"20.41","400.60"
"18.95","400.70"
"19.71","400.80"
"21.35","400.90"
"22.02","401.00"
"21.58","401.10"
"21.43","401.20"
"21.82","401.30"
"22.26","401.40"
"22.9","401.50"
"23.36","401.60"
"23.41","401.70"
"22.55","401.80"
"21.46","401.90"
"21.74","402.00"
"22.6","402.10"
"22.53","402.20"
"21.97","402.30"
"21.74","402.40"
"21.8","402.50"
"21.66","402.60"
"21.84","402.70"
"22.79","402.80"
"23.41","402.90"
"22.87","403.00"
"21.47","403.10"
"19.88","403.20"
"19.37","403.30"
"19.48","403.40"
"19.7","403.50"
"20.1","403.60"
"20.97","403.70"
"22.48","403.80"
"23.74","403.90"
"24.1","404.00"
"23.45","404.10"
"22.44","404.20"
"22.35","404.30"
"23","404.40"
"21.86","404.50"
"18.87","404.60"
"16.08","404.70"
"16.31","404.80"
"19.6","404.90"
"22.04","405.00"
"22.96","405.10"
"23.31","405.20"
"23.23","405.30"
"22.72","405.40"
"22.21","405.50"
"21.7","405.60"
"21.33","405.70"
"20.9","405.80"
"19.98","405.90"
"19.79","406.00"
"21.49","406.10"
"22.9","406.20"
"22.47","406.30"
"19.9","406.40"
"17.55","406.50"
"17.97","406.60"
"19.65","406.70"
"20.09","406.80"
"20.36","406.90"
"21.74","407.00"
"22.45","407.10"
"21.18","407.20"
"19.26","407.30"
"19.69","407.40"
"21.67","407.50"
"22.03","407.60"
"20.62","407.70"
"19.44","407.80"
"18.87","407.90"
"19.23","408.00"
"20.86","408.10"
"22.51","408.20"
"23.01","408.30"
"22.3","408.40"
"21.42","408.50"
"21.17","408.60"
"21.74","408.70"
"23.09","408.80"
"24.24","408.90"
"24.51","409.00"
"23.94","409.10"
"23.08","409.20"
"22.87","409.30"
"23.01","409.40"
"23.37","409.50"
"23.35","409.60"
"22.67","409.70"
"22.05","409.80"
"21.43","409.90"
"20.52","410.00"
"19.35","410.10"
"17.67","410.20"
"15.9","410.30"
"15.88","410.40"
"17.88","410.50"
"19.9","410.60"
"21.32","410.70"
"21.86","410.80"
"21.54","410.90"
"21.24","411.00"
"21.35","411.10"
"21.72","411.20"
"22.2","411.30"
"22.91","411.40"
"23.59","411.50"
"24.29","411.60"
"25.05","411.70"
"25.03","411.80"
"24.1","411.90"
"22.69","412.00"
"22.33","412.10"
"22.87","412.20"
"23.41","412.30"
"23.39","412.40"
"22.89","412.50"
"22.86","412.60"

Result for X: 0.03 nm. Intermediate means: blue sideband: 14.1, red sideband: 14.5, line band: 14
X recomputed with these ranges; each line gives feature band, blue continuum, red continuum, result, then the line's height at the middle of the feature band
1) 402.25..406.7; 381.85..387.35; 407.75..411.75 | -0.33 nm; 19.8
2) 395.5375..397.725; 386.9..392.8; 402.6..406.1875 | 0.86 nm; 18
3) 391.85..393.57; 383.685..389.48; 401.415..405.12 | 0.61 nm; 16.9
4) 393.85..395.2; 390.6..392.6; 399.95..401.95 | 0.39 nm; 17.7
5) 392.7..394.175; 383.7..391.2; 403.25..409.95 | 0.84 nm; 16.6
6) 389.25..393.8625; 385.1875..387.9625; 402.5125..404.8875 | 0.86 nm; 16.7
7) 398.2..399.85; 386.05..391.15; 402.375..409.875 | -0.12 nm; 18.7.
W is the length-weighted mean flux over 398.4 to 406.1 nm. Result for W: 21.3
